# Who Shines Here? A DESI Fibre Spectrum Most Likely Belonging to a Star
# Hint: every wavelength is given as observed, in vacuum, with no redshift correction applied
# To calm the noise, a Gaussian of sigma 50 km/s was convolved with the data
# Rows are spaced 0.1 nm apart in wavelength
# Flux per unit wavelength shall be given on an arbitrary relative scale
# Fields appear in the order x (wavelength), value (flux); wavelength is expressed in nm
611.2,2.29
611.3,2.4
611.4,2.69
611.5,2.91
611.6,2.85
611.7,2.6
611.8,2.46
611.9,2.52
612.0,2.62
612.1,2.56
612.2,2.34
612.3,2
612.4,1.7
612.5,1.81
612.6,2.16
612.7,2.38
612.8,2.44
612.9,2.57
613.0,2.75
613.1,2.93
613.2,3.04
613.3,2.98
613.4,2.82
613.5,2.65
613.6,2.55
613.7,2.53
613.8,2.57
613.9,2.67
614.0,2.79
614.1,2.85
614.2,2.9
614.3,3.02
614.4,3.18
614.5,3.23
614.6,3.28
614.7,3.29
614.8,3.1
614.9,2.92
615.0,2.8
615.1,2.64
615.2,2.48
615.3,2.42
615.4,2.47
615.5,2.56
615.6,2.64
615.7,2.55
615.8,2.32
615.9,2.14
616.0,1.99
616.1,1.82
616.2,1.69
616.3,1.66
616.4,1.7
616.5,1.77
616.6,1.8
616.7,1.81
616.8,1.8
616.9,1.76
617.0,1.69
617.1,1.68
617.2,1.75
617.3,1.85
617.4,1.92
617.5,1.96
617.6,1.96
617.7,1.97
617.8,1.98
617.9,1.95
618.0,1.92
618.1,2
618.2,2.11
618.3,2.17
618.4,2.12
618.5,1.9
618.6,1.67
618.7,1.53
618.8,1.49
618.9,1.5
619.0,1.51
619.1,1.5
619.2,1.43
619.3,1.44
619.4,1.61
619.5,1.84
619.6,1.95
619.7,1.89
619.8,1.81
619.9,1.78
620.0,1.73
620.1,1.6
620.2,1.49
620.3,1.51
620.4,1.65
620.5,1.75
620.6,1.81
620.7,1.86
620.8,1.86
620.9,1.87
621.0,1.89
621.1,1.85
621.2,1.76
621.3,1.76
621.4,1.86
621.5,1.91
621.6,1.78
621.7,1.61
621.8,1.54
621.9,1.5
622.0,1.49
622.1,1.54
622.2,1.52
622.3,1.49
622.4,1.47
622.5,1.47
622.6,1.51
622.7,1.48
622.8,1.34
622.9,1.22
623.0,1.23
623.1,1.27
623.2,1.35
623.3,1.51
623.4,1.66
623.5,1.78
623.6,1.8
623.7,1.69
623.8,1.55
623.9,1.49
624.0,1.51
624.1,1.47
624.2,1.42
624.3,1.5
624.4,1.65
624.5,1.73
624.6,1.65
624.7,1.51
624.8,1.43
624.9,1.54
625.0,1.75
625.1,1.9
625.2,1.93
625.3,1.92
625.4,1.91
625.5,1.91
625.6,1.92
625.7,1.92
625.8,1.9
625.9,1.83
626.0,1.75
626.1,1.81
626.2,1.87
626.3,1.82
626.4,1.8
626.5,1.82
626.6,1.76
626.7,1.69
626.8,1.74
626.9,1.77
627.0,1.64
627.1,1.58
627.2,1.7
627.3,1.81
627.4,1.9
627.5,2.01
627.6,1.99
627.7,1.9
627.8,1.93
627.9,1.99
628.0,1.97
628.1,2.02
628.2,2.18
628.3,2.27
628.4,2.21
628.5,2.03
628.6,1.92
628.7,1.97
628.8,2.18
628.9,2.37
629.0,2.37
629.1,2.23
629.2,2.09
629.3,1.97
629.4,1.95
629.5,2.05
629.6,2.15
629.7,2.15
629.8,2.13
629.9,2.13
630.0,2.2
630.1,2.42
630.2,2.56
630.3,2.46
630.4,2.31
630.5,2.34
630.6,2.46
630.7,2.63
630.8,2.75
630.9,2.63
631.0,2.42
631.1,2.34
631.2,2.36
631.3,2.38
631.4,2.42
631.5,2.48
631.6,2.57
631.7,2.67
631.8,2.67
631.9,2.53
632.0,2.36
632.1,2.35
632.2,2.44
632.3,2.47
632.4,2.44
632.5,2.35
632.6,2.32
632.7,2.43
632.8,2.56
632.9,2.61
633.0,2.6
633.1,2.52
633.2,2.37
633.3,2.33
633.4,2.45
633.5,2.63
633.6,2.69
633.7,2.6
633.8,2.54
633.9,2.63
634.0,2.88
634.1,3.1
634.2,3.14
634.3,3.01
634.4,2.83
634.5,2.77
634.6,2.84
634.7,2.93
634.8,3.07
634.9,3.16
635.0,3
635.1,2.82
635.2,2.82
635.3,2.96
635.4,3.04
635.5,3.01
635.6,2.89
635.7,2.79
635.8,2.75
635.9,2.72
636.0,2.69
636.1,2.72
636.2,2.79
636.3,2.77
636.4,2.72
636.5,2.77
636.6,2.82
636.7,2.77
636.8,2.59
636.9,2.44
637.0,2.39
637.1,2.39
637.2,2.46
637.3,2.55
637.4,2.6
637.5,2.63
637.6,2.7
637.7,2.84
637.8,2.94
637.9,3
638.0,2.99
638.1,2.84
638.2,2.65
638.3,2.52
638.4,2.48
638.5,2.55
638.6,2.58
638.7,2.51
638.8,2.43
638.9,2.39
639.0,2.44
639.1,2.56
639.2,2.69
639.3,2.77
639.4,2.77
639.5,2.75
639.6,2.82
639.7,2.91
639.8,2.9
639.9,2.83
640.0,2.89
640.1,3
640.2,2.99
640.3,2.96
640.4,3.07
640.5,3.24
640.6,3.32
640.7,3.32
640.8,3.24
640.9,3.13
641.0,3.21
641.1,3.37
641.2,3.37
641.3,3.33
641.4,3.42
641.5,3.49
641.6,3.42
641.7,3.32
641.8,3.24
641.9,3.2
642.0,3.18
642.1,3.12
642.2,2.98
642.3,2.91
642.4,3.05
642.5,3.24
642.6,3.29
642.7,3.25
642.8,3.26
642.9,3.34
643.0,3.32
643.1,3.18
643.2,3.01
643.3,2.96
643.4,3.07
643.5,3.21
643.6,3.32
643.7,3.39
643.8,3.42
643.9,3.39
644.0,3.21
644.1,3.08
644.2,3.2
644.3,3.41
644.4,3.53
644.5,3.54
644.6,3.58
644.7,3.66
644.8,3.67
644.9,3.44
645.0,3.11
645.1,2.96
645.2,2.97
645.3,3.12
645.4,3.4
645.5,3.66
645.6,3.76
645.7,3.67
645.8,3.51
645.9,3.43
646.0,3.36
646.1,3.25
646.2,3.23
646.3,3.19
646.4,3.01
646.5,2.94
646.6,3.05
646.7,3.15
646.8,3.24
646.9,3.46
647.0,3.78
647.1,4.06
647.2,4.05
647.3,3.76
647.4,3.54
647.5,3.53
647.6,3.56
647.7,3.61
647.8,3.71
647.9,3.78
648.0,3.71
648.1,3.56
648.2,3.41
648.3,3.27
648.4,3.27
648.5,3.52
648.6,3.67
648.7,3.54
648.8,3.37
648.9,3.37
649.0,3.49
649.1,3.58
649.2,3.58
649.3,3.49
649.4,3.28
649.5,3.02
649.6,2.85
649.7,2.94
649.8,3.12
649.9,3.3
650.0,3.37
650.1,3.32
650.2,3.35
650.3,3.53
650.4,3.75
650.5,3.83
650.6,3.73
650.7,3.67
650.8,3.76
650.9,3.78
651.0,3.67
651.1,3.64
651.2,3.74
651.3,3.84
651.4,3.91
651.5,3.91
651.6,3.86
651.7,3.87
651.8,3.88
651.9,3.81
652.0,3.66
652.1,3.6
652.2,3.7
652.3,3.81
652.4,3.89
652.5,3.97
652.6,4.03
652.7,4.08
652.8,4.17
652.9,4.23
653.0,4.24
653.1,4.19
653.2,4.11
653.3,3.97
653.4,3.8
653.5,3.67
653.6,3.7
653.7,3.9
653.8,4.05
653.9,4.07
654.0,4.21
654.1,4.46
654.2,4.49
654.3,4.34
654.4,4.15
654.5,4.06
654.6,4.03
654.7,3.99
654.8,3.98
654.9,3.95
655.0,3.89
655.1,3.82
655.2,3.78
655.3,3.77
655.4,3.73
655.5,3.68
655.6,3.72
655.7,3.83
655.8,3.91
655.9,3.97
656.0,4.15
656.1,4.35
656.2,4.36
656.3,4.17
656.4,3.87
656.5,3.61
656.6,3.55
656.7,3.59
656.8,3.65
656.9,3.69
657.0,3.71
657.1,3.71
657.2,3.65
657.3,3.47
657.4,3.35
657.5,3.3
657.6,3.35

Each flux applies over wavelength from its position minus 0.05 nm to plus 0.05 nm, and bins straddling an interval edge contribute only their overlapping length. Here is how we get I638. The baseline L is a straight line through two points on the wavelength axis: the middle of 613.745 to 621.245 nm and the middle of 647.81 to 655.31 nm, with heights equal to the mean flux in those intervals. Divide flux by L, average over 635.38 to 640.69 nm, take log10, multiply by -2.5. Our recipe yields 0.123 mag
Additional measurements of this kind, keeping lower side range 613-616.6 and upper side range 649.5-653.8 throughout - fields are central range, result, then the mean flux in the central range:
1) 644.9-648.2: 0.04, 3.44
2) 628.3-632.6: 0.30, 2.33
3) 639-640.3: 0.19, 2.81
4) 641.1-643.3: 0.07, 3.23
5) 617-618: 0.38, 1.88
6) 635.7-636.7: 0.18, 2.75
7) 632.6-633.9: 0.25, 2.52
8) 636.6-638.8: 0.24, 2.64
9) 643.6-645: 0.03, 3.41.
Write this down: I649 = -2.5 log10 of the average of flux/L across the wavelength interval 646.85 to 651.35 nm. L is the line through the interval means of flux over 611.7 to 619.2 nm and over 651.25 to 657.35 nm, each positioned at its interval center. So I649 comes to 0.05 mag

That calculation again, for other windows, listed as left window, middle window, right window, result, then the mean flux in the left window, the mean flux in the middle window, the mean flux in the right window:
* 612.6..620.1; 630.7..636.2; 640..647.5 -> 0.090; 2.21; 2.66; 3.3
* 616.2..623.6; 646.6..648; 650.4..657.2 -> -0.040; 1.7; 3.61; 3.91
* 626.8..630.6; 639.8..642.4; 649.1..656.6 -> -0.071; 2.08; 3.17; 3.82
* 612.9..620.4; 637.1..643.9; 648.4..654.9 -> 0.096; 2.18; 2.99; 3.76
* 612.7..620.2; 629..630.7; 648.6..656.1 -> 0.239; 2.2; 2.24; 3.79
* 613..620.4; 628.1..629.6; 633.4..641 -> 0.194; 2.17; 2.12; 2.8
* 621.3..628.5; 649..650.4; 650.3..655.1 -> 0.118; 1.71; 3.31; 3.93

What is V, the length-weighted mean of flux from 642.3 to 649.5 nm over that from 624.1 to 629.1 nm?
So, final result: 1.8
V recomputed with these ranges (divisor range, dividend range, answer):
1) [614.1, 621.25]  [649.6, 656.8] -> 1.89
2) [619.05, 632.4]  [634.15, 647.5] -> 1.61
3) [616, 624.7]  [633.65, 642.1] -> 1.70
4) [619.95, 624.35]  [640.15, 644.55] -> 2.03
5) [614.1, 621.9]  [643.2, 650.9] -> 1.70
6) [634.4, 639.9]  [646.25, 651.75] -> 1.28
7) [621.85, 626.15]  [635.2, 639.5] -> 1.67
